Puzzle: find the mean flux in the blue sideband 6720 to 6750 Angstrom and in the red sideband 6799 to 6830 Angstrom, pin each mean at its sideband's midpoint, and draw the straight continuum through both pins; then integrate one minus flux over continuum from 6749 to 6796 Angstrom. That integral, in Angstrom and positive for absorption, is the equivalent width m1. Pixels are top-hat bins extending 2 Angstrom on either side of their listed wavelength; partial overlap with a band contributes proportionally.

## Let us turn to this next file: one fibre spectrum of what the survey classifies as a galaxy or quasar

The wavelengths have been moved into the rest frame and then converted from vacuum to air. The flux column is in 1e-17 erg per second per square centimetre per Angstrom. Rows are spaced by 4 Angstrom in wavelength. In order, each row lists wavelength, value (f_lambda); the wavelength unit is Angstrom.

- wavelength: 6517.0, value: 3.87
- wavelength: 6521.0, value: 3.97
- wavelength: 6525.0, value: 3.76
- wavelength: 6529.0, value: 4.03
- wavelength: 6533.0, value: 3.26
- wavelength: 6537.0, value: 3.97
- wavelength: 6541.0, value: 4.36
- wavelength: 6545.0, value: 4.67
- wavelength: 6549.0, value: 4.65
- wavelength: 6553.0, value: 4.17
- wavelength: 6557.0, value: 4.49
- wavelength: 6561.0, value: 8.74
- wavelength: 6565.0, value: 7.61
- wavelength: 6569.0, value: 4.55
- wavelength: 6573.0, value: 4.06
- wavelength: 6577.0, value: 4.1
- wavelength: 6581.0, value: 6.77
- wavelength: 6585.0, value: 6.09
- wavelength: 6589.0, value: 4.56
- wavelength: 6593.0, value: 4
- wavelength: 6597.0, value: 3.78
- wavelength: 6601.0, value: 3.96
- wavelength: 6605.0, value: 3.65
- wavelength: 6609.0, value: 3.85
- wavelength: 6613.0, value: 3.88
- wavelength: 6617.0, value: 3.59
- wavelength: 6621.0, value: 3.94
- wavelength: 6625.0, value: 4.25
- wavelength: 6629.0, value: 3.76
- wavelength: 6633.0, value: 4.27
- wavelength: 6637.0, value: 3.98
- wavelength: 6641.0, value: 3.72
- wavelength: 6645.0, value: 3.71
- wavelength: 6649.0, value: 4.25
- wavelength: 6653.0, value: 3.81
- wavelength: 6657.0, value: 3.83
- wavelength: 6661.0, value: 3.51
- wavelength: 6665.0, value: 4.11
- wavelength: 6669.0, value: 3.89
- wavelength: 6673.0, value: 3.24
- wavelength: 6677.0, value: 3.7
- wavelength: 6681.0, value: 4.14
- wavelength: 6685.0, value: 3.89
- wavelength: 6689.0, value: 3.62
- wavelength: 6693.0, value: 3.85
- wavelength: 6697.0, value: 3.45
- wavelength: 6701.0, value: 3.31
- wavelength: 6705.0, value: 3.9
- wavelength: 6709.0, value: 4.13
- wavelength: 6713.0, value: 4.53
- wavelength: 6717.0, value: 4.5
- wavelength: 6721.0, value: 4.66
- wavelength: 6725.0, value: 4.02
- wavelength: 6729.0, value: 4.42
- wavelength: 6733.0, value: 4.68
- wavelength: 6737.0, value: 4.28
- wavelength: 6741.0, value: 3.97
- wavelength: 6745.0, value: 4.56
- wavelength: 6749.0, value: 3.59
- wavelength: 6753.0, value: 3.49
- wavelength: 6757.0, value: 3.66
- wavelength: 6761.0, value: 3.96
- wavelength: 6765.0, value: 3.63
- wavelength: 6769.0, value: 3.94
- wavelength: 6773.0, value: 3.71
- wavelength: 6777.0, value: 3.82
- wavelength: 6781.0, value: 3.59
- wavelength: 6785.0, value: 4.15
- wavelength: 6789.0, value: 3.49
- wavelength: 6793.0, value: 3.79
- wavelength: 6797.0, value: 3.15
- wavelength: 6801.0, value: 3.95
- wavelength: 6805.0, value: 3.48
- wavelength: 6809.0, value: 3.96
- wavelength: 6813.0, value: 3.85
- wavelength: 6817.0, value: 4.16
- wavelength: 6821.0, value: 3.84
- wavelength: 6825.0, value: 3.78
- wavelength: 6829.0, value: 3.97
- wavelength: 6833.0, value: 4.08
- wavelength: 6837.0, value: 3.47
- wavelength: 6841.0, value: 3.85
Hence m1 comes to 4.1 Angstrom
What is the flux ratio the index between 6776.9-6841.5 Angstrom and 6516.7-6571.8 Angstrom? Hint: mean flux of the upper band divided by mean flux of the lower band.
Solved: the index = 0.80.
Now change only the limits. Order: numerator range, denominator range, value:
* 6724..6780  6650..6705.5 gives 1.06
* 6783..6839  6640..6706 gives 1.01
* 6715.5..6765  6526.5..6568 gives 0.83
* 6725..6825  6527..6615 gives 0.83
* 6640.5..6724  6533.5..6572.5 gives 0.76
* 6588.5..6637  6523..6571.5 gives 0.81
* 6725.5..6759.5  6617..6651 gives 1.03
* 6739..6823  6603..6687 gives 0.98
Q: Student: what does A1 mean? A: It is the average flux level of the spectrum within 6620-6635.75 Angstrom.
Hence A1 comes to 4.06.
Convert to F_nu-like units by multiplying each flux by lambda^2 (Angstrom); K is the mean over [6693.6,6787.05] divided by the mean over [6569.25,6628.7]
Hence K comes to 0.97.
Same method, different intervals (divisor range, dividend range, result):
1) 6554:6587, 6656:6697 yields 0.68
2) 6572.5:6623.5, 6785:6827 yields 0.93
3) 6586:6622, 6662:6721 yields 1.01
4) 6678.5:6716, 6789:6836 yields 1.01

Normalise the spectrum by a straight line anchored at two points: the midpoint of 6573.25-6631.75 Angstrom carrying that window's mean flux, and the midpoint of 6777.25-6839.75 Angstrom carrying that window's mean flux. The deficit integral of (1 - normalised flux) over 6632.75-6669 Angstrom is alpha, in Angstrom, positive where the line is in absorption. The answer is 2.4 Angstrom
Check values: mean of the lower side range 4.29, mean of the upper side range 3.78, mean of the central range 3.89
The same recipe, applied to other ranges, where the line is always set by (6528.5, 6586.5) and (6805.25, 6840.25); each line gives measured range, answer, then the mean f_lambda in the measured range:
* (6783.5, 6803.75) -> 1.6 Angstrom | 3.69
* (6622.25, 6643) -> 3.2 Angstrom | 3.99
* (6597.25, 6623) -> 5.4 Angstrom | 3.81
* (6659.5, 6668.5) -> 1.4 Angstrom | 3.84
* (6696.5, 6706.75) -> 2.0 Angstrom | 3.56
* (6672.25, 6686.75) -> 2.3 Angstrom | 3.78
